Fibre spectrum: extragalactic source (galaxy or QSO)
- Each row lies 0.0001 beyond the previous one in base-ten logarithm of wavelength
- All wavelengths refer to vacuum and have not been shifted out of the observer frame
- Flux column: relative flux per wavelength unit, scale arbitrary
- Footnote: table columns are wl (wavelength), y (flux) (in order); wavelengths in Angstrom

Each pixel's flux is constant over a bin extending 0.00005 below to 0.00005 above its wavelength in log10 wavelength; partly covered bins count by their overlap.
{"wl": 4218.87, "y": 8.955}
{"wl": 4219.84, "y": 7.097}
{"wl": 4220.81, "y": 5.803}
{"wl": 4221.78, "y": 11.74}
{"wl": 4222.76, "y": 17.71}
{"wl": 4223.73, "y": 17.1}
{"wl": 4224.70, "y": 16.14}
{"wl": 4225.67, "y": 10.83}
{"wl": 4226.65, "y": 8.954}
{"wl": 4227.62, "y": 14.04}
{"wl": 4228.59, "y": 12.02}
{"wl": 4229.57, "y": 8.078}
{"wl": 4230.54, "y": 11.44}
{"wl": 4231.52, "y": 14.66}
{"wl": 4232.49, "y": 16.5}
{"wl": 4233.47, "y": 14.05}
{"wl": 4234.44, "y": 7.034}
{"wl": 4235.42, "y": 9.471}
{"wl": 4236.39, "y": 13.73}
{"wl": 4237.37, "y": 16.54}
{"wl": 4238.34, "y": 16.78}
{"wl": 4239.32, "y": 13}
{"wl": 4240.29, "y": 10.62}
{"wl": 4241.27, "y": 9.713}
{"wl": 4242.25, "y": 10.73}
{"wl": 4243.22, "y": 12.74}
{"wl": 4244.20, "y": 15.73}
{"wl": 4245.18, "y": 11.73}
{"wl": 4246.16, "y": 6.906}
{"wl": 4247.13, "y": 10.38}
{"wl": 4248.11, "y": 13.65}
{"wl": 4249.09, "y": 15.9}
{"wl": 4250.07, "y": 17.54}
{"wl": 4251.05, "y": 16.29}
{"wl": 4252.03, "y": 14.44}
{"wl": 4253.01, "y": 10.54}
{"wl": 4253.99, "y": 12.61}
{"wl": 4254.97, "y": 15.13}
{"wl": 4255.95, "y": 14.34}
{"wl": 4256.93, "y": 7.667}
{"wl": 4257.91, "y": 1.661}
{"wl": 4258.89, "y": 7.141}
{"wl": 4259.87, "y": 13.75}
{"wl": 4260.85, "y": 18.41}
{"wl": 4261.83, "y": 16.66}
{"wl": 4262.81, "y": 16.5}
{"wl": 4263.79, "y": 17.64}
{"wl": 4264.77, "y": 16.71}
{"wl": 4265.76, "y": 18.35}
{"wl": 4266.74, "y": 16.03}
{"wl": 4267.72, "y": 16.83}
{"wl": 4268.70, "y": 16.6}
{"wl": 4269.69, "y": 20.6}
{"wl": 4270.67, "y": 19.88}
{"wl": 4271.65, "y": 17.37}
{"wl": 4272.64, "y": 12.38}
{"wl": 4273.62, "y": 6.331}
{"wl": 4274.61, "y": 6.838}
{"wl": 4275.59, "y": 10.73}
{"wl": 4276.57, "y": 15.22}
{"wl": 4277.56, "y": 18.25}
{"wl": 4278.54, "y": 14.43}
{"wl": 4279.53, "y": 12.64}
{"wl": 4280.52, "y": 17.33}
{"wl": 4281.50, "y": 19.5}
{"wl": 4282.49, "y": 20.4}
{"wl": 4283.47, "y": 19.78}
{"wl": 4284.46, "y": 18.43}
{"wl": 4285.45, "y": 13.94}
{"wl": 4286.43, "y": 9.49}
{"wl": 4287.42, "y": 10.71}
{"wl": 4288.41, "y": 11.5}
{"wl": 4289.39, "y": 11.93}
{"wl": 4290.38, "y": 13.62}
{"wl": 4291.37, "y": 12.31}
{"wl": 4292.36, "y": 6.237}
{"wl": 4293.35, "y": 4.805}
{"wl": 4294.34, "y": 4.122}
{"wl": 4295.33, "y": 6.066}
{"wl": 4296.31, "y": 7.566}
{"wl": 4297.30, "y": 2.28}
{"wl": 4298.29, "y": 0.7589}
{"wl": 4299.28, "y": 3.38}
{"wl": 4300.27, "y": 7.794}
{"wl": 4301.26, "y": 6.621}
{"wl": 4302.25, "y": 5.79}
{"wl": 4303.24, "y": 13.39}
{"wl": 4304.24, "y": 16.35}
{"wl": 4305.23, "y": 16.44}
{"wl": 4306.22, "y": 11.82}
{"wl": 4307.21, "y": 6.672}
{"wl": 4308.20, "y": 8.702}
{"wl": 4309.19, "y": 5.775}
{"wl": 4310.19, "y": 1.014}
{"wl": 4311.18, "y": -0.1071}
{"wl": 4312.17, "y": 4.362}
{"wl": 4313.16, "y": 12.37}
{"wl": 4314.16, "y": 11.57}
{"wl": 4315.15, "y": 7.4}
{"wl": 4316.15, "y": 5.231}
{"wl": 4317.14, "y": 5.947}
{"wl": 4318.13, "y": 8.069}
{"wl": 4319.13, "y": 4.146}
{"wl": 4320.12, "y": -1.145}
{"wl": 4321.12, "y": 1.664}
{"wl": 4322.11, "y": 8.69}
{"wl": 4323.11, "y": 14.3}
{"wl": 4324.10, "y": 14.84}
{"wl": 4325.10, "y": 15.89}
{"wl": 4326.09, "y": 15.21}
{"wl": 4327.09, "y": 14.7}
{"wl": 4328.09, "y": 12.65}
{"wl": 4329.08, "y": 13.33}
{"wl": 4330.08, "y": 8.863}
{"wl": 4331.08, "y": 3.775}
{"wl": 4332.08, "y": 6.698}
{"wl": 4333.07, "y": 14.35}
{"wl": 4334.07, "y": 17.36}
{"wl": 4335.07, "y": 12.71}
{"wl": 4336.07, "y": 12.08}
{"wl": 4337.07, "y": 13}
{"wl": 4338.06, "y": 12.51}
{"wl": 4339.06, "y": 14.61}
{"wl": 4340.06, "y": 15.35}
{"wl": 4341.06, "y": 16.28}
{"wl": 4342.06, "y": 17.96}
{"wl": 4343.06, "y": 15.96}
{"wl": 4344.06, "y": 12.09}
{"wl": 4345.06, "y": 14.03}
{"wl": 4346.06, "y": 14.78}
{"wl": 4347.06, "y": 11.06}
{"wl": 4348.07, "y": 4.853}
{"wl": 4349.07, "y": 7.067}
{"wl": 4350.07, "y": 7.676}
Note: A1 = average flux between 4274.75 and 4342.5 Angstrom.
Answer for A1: 10.6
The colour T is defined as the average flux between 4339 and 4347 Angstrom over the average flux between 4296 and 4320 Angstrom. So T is 2.11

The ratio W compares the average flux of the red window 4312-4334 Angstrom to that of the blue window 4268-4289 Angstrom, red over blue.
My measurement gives 0.64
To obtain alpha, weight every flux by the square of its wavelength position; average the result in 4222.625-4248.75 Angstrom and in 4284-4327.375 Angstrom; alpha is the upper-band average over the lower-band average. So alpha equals 0.7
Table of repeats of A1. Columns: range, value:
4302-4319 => 8.22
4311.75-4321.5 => 6.02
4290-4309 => 8.07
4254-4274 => 14.5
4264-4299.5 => 12.7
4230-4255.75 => 13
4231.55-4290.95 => 13.9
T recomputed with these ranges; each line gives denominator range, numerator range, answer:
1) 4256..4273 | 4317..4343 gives 0.77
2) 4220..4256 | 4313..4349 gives 0.87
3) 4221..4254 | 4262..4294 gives 1.12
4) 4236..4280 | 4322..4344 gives 0.97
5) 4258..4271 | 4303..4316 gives 0.54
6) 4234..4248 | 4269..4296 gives 1.11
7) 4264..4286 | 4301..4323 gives 0.47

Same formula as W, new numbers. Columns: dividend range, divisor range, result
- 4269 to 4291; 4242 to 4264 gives 1.13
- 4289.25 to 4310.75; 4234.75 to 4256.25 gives 0.60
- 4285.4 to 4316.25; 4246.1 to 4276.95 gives 0.58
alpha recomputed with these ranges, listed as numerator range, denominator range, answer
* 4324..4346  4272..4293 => 1.02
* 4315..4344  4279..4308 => 1.06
